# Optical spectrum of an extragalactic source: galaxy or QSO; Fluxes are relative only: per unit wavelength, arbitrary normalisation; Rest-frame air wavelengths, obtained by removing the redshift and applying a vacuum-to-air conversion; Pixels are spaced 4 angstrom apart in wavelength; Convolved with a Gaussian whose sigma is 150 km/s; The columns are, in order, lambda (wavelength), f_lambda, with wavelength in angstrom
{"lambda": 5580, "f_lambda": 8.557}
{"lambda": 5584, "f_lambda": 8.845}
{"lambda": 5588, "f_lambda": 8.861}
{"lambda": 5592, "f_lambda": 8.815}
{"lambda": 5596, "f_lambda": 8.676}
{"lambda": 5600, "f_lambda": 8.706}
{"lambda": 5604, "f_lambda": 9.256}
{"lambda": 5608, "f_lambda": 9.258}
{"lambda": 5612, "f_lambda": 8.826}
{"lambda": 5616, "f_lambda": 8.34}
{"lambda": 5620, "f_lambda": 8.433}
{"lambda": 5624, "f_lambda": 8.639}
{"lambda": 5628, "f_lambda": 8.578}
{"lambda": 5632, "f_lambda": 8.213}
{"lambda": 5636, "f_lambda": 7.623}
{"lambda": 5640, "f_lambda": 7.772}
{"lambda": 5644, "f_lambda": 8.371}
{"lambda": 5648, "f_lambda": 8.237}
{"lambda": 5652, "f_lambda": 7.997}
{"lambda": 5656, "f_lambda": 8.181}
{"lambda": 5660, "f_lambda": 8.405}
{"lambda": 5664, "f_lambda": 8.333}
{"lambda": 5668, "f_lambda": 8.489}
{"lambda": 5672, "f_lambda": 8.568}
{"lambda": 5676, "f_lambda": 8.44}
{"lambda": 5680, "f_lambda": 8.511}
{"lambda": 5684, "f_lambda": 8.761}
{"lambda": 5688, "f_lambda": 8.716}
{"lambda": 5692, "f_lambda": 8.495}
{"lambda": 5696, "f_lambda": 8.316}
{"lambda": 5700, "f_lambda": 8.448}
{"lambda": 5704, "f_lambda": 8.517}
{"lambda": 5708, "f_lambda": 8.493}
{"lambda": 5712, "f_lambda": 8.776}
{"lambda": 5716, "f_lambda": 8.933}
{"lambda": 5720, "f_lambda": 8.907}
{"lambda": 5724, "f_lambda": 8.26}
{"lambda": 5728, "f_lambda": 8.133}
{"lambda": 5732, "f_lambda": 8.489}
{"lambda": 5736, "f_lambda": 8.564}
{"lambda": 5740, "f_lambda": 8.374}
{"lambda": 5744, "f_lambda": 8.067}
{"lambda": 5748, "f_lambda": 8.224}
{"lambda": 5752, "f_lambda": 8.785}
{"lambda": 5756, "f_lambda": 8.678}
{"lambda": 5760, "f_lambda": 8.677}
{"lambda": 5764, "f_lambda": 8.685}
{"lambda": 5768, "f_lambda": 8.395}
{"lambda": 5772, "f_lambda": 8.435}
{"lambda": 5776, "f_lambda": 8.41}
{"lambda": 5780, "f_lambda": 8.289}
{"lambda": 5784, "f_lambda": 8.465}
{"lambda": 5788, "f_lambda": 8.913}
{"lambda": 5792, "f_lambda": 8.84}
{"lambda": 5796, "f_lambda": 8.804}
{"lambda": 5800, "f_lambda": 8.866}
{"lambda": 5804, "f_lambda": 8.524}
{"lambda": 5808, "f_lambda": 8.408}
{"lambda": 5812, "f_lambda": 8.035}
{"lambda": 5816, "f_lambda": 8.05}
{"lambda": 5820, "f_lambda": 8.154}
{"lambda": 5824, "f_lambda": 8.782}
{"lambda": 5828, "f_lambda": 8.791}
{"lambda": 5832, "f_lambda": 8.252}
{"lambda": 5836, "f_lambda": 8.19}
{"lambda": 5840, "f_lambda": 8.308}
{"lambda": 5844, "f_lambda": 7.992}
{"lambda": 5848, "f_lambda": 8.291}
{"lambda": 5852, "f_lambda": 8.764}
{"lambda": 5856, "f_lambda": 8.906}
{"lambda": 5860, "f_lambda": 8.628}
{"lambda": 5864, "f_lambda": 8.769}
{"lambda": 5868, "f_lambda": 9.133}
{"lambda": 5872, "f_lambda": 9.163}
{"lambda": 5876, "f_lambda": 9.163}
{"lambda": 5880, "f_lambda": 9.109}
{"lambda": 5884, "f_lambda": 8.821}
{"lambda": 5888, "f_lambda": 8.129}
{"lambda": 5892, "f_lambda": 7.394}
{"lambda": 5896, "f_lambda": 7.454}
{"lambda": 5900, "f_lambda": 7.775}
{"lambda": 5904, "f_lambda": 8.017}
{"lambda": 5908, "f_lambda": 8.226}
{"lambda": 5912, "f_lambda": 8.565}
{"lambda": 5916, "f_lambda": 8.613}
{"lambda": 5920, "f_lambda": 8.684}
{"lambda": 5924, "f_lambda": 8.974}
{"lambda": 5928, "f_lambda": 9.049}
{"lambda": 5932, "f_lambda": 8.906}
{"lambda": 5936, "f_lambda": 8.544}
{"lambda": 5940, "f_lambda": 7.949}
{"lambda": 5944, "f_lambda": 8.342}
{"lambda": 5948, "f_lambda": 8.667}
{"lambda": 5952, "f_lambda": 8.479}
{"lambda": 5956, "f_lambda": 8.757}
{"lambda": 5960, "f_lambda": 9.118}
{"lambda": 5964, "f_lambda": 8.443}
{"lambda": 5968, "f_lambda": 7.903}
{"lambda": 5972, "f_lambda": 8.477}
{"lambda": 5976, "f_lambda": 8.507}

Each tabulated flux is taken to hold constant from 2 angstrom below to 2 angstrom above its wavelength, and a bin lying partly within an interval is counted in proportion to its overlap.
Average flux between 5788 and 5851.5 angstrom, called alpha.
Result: 8.44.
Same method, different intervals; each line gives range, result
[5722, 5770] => 8.44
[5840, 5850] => 8.17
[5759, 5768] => 8.62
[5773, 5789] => 8.49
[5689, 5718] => 8.57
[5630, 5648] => 8.02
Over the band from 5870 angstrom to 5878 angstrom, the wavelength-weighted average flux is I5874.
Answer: 9.16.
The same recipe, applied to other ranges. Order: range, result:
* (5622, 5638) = 8.26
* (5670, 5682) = 8.51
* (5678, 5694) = 8.62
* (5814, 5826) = 8.33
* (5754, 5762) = 8.68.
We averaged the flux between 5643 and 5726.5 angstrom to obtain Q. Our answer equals 8.48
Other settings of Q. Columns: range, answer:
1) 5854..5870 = 8.86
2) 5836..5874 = 8.64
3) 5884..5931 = 8.3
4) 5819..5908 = 8.45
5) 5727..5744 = 8.37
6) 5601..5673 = 8.42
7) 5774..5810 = 8.61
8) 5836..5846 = 8.16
